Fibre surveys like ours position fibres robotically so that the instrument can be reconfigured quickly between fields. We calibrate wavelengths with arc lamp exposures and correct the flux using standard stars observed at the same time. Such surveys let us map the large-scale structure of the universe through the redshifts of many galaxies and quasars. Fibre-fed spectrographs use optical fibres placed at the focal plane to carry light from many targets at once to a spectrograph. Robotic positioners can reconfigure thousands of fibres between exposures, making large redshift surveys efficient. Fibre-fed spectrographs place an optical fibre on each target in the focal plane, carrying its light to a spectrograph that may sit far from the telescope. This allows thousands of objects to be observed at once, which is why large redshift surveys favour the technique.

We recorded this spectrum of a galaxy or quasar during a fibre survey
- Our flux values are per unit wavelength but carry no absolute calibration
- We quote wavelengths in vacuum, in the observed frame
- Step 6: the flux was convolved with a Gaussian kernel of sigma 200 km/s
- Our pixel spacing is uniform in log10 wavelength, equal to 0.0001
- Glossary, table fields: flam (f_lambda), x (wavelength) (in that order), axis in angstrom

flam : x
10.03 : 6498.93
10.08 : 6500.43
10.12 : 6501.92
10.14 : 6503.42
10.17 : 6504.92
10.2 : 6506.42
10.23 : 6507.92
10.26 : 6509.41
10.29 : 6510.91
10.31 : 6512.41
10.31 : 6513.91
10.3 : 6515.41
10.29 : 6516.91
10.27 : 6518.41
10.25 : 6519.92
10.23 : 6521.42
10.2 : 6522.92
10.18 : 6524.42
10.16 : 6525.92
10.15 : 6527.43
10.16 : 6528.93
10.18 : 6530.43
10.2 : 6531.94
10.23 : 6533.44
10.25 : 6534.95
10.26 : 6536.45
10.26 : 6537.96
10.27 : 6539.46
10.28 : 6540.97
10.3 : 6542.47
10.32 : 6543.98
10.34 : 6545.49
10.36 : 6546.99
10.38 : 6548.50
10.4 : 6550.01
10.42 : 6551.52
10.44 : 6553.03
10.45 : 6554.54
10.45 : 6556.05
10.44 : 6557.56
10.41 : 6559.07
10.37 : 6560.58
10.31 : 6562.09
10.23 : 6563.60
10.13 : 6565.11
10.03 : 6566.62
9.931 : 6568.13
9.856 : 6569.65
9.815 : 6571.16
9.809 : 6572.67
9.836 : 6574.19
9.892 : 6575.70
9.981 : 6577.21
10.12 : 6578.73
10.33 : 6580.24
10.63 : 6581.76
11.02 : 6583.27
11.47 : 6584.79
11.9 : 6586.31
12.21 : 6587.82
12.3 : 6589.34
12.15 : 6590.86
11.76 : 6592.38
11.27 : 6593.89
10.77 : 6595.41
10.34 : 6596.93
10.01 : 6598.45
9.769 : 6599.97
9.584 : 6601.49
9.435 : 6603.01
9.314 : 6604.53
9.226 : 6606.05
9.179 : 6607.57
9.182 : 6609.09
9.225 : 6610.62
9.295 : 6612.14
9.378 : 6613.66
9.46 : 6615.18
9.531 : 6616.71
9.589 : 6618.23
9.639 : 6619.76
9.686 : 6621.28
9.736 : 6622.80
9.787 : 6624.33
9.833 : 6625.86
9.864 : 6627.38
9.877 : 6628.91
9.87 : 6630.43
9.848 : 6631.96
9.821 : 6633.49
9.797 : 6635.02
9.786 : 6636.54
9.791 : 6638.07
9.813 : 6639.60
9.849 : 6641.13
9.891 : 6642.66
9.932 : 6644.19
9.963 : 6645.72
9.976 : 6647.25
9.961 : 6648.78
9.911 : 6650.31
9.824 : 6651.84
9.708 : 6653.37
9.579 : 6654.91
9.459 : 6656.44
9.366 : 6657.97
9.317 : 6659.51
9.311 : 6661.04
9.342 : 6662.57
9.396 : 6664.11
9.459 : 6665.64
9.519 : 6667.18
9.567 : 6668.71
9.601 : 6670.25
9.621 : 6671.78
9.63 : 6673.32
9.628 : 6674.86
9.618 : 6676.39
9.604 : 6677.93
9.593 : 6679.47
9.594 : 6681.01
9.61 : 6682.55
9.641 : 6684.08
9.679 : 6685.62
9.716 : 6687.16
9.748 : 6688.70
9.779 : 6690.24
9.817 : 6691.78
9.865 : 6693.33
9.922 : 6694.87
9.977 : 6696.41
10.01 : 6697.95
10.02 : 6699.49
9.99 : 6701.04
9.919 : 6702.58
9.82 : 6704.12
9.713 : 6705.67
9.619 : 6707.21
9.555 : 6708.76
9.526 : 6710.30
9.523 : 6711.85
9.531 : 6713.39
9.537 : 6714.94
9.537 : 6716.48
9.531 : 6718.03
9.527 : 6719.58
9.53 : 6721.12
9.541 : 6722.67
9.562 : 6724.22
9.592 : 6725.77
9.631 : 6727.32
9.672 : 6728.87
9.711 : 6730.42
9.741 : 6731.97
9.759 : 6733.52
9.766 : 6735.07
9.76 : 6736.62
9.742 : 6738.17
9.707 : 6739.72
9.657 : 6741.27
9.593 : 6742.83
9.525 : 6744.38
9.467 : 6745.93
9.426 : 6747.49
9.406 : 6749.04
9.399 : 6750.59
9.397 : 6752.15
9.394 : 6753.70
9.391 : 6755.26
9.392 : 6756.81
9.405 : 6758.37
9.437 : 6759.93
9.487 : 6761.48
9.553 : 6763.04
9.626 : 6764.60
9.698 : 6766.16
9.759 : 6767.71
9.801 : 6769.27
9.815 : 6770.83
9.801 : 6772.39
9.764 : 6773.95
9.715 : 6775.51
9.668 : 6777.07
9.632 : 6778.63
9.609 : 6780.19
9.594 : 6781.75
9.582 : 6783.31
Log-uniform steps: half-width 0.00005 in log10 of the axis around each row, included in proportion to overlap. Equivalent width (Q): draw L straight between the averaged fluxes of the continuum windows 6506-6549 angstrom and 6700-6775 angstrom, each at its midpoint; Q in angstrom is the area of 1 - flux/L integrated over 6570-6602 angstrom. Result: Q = -2.0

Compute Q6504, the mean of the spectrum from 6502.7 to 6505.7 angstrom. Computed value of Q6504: 10.1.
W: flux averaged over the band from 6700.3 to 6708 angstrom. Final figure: 9.81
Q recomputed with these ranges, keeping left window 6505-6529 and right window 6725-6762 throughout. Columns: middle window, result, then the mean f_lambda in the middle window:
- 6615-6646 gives 0.36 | 9.78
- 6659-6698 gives 0.49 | 9.63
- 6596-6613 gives 0.78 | 9.52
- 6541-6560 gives -0.47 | 10.4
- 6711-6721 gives 0.12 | 9.54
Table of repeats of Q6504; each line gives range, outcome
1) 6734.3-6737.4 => 9.77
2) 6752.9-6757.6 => 9.4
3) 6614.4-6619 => 9.51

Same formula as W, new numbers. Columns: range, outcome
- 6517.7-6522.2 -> 10.2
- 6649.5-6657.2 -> 9.7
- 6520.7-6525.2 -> 10.2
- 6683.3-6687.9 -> 9.69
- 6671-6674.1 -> 9.62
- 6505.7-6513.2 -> 10.3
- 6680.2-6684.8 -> 9.63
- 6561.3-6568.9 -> 10.1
